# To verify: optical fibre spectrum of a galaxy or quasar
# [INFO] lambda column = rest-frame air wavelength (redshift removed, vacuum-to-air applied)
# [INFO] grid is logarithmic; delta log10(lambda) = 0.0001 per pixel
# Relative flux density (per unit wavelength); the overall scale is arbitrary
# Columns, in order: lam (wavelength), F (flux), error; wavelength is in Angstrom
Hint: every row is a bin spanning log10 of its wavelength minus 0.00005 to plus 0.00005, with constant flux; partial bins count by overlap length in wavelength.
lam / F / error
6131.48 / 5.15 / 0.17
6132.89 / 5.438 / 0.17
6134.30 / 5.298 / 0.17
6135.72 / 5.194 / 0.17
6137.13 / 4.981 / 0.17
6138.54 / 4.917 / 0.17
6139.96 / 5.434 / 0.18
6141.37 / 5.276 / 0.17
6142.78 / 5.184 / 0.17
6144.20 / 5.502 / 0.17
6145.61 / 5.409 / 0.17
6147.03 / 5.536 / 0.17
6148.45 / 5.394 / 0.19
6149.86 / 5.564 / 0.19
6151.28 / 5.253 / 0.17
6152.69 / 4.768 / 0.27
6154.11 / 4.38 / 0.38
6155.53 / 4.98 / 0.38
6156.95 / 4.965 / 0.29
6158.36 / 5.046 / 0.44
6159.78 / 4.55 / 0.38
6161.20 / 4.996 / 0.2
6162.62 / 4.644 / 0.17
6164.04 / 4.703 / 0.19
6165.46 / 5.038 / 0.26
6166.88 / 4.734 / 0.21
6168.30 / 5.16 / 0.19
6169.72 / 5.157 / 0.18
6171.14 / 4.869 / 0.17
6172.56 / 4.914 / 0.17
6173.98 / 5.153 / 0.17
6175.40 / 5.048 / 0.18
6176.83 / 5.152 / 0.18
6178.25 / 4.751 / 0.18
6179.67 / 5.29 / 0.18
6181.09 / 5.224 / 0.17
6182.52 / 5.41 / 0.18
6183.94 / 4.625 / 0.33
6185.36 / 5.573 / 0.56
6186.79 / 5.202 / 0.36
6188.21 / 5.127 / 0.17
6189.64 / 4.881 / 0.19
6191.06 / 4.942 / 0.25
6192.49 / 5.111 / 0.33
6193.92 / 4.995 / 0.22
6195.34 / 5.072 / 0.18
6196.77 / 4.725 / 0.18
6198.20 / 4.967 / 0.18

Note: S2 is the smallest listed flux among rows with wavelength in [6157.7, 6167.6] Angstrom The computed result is 4.55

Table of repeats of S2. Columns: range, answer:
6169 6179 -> 4.751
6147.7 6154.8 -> 4.38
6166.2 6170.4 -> 4.734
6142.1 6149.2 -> 5.184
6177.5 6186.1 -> 4.625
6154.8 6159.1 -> 4.965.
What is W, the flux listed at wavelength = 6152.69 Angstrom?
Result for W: 4.768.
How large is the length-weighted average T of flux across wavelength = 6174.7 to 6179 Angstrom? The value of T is 4.98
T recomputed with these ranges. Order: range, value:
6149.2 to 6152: 5.41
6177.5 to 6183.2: 5.17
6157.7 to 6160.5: 4.79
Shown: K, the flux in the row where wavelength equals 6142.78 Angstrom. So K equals 5.184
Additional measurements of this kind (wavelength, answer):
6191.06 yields 4.942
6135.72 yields 5.194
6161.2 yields 4.996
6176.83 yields 5.152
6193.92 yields 4.995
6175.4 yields 5.048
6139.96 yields 5.434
